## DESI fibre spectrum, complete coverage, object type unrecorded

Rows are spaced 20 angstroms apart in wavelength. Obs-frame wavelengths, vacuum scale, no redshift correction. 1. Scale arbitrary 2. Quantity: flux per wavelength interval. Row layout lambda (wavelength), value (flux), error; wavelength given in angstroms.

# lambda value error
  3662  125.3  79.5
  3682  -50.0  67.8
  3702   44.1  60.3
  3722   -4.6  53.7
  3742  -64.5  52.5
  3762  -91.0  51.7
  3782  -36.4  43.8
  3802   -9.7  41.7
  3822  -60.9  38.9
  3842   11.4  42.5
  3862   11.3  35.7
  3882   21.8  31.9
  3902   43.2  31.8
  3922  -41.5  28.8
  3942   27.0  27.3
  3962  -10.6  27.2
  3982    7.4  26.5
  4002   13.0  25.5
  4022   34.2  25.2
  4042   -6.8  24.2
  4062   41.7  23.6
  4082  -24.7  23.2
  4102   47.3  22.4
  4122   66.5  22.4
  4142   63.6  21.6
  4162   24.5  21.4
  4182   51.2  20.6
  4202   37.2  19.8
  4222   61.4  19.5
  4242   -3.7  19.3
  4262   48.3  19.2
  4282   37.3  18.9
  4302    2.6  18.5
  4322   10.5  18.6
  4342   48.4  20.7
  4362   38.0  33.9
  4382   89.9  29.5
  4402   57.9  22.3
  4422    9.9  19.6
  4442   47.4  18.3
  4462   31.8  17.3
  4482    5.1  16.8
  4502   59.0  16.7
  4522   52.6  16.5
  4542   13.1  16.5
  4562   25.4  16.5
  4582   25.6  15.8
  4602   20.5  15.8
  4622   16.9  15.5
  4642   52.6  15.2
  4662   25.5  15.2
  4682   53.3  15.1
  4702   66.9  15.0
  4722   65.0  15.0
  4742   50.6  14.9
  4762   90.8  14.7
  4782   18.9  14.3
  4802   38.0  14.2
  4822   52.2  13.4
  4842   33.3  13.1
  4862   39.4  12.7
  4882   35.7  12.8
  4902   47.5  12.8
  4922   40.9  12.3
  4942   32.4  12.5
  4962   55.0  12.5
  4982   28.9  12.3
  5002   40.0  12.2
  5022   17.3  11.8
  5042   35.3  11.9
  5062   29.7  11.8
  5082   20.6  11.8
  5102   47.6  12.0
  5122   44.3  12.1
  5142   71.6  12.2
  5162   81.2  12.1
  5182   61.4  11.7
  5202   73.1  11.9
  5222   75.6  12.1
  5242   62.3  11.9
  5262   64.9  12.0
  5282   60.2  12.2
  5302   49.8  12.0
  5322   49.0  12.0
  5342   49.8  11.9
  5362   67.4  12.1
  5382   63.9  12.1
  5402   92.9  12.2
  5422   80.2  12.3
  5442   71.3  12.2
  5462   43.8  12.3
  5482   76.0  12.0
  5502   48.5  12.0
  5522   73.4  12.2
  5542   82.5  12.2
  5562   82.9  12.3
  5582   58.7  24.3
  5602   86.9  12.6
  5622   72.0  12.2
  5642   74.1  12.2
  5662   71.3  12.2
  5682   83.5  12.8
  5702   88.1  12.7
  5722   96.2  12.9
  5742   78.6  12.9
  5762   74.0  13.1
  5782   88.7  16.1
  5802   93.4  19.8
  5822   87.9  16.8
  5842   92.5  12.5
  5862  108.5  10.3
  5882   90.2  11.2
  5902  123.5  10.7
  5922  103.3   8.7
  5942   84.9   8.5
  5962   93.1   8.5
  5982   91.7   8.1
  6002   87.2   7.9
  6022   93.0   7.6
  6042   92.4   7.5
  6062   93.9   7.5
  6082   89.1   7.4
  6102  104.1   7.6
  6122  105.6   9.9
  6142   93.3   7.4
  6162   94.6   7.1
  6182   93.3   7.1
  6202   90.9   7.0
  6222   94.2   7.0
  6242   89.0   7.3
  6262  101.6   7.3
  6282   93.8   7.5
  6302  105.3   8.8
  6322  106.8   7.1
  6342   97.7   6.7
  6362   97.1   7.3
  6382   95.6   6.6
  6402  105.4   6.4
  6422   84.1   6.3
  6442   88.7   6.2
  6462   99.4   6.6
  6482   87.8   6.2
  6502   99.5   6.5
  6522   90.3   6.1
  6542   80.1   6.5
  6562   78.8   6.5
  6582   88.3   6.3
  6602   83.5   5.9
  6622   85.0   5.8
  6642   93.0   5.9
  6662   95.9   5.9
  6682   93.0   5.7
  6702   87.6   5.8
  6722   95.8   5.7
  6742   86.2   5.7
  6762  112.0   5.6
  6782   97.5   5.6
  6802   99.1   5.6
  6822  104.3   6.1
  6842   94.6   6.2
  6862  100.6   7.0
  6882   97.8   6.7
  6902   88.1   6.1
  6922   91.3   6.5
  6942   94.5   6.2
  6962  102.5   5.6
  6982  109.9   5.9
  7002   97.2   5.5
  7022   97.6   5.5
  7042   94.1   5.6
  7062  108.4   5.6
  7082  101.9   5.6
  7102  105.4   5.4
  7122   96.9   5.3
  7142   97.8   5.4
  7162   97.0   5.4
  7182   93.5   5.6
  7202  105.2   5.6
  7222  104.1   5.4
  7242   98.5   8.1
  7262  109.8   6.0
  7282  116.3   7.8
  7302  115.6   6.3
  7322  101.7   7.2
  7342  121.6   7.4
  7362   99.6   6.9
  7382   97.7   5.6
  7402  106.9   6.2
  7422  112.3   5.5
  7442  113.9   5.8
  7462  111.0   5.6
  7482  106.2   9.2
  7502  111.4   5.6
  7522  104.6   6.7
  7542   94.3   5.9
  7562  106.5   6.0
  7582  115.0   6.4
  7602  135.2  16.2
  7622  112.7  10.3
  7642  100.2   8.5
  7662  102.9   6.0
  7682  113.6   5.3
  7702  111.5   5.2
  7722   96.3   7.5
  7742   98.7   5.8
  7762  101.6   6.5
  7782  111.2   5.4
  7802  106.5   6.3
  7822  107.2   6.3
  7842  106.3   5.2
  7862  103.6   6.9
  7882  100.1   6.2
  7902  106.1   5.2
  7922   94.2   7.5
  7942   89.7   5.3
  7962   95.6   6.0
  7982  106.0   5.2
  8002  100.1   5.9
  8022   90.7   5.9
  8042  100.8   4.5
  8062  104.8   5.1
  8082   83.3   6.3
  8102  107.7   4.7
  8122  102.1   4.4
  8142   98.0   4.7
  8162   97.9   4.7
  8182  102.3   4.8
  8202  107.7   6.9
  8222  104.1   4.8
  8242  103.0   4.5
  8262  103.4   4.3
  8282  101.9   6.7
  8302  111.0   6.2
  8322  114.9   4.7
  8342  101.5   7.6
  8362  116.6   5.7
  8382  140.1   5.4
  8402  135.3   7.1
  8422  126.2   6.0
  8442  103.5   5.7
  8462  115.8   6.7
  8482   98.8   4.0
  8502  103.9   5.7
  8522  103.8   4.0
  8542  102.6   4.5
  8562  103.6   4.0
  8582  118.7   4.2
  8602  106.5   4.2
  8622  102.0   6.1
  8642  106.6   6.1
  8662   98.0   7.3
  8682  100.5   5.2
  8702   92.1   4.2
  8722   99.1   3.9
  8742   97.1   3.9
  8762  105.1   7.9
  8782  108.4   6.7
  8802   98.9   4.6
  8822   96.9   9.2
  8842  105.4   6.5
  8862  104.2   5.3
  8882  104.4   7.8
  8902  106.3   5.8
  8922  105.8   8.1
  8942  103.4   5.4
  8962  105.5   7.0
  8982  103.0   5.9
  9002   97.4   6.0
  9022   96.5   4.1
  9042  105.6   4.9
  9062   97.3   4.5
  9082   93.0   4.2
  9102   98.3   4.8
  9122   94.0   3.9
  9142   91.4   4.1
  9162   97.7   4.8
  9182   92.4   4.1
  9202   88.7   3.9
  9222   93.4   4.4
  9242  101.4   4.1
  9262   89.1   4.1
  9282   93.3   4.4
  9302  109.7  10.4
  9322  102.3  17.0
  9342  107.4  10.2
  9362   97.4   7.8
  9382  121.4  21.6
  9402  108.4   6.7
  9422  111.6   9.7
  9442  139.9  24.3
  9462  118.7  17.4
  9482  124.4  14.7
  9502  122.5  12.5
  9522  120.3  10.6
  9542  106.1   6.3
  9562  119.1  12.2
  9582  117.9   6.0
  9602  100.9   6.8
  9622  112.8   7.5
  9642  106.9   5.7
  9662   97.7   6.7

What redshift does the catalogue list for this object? 0.28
